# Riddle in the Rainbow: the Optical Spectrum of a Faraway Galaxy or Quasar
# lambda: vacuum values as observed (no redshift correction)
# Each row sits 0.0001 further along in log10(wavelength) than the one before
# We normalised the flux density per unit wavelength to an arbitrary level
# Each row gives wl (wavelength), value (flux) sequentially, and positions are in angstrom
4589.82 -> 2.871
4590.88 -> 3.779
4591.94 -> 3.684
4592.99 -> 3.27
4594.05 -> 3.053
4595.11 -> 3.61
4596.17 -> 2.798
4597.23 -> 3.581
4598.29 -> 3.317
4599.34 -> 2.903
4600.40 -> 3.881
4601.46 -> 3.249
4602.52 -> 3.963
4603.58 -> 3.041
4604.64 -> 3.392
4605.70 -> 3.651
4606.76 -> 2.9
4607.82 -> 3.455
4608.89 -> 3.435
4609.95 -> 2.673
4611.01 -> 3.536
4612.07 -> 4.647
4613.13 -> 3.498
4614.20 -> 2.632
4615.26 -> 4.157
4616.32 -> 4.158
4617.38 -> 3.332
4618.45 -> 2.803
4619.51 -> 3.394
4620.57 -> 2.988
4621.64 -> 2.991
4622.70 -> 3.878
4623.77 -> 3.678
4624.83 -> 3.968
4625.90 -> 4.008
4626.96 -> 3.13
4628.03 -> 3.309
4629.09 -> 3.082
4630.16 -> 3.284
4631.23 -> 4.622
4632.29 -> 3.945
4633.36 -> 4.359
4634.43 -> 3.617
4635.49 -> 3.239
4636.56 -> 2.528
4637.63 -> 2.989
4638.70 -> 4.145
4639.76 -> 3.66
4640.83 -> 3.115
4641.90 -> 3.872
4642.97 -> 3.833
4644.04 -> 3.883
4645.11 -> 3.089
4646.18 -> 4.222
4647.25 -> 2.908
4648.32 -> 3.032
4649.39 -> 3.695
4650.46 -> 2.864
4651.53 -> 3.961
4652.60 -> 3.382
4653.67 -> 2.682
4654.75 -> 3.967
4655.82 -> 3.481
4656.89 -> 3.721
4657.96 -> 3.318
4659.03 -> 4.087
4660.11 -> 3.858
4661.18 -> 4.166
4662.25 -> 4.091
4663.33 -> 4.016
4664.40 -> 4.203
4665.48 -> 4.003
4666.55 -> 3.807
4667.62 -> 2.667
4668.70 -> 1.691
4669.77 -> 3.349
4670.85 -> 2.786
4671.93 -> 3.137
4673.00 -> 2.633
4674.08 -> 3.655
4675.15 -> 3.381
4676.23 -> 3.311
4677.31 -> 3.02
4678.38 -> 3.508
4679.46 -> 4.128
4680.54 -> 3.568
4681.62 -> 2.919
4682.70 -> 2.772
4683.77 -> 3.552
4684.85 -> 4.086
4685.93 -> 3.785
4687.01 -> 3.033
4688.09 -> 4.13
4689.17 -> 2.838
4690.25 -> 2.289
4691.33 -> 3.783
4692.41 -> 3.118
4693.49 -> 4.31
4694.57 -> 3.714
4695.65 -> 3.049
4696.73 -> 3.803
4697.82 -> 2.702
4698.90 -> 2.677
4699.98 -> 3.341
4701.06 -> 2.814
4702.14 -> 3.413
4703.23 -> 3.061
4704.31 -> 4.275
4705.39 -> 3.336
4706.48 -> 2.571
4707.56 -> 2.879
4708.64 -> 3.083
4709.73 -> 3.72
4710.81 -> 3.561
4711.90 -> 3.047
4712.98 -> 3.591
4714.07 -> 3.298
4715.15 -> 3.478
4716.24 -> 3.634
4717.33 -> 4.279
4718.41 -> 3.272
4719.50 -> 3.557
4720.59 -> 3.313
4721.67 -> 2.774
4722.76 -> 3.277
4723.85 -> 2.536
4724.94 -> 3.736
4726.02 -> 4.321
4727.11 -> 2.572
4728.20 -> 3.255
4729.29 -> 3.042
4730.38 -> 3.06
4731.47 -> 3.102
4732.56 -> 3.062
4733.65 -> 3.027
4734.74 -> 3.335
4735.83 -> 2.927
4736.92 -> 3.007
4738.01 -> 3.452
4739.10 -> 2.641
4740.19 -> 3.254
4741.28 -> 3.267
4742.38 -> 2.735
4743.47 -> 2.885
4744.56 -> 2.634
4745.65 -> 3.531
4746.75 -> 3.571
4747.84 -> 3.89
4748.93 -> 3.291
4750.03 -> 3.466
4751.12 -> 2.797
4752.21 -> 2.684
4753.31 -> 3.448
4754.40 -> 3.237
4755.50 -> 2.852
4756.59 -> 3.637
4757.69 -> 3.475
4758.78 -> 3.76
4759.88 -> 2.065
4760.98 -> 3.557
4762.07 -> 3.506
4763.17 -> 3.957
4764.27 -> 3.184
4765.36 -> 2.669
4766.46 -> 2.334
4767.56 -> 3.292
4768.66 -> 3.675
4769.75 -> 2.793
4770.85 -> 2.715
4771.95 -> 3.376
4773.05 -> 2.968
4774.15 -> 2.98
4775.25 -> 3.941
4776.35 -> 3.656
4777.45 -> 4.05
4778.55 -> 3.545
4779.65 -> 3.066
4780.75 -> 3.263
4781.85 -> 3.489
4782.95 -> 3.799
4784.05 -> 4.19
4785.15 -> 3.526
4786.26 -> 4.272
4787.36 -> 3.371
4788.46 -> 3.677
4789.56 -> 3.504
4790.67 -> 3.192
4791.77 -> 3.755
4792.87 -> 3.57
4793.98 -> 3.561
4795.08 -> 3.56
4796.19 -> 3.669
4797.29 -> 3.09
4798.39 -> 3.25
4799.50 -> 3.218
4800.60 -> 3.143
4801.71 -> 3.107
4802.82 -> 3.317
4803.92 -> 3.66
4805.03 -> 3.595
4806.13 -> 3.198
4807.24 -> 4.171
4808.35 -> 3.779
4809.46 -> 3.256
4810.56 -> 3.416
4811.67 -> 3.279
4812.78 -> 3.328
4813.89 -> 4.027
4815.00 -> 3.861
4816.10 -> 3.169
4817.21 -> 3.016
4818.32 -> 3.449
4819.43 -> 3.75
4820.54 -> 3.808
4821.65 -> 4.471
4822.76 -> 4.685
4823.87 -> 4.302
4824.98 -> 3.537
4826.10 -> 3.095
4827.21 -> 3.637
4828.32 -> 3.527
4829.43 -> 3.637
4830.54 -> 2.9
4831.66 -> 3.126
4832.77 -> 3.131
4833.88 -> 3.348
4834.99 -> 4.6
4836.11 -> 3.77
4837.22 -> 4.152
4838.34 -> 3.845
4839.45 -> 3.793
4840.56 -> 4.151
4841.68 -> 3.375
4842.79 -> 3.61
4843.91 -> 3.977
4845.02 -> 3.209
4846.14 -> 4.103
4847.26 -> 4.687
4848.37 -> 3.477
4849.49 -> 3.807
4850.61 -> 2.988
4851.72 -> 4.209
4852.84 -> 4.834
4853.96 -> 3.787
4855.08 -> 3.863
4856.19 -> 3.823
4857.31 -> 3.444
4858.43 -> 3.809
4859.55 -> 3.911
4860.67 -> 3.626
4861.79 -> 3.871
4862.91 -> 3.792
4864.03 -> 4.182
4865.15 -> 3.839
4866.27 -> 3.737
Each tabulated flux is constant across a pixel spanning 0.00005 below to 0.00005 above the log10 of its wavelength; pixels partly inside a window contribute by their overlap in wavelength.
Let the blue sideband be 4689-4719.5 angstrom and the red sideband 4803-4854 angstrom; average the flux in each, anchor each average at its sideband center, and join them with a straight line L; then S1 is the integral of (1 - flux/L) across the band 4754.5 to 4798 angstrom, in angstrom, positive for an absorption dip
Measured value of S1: 1.9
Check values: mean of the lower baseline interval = 3.33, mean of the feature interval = 3.4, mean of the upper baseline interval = 3.7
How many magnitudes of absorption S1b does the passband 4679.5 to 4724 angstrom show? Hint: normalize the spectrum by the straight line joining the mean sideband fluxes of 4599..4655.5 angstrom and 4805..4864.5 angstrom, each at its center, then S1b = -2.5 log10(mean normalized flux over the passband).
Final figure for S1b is 0.07 mag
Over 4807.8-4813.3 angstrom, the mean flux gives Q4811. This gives 3.41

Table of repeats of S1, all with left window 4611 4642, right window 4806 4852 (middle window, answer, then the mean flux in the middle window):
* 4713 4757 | 4.73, 3.23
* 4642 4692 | 1.84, 3.44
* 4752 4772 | 2.56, 3.17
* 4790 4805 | 1.08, 3.4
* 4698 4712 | 1.54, 3.21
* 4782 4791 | -0.10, 3.69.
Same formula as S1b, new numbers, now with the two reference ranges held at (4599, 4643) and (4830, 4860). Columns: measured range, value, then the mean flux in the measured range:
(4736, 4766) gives 0.15 mag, 3.2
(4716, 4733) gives 0.10 mag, 3.29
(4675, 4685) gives 0.05 mag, 3.4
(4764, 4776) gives 0.19 mag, 3.09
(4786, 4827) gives 0.05 mag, 3.57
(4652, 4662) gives -0.03 mag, 3.65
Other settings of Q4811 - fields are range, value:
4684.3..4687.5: 3.64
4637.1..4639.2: 3.56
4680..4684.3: 3.2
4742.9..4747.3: 3.16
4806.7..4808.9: 3.97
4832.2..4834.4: 3.25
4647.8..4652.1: 3.39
